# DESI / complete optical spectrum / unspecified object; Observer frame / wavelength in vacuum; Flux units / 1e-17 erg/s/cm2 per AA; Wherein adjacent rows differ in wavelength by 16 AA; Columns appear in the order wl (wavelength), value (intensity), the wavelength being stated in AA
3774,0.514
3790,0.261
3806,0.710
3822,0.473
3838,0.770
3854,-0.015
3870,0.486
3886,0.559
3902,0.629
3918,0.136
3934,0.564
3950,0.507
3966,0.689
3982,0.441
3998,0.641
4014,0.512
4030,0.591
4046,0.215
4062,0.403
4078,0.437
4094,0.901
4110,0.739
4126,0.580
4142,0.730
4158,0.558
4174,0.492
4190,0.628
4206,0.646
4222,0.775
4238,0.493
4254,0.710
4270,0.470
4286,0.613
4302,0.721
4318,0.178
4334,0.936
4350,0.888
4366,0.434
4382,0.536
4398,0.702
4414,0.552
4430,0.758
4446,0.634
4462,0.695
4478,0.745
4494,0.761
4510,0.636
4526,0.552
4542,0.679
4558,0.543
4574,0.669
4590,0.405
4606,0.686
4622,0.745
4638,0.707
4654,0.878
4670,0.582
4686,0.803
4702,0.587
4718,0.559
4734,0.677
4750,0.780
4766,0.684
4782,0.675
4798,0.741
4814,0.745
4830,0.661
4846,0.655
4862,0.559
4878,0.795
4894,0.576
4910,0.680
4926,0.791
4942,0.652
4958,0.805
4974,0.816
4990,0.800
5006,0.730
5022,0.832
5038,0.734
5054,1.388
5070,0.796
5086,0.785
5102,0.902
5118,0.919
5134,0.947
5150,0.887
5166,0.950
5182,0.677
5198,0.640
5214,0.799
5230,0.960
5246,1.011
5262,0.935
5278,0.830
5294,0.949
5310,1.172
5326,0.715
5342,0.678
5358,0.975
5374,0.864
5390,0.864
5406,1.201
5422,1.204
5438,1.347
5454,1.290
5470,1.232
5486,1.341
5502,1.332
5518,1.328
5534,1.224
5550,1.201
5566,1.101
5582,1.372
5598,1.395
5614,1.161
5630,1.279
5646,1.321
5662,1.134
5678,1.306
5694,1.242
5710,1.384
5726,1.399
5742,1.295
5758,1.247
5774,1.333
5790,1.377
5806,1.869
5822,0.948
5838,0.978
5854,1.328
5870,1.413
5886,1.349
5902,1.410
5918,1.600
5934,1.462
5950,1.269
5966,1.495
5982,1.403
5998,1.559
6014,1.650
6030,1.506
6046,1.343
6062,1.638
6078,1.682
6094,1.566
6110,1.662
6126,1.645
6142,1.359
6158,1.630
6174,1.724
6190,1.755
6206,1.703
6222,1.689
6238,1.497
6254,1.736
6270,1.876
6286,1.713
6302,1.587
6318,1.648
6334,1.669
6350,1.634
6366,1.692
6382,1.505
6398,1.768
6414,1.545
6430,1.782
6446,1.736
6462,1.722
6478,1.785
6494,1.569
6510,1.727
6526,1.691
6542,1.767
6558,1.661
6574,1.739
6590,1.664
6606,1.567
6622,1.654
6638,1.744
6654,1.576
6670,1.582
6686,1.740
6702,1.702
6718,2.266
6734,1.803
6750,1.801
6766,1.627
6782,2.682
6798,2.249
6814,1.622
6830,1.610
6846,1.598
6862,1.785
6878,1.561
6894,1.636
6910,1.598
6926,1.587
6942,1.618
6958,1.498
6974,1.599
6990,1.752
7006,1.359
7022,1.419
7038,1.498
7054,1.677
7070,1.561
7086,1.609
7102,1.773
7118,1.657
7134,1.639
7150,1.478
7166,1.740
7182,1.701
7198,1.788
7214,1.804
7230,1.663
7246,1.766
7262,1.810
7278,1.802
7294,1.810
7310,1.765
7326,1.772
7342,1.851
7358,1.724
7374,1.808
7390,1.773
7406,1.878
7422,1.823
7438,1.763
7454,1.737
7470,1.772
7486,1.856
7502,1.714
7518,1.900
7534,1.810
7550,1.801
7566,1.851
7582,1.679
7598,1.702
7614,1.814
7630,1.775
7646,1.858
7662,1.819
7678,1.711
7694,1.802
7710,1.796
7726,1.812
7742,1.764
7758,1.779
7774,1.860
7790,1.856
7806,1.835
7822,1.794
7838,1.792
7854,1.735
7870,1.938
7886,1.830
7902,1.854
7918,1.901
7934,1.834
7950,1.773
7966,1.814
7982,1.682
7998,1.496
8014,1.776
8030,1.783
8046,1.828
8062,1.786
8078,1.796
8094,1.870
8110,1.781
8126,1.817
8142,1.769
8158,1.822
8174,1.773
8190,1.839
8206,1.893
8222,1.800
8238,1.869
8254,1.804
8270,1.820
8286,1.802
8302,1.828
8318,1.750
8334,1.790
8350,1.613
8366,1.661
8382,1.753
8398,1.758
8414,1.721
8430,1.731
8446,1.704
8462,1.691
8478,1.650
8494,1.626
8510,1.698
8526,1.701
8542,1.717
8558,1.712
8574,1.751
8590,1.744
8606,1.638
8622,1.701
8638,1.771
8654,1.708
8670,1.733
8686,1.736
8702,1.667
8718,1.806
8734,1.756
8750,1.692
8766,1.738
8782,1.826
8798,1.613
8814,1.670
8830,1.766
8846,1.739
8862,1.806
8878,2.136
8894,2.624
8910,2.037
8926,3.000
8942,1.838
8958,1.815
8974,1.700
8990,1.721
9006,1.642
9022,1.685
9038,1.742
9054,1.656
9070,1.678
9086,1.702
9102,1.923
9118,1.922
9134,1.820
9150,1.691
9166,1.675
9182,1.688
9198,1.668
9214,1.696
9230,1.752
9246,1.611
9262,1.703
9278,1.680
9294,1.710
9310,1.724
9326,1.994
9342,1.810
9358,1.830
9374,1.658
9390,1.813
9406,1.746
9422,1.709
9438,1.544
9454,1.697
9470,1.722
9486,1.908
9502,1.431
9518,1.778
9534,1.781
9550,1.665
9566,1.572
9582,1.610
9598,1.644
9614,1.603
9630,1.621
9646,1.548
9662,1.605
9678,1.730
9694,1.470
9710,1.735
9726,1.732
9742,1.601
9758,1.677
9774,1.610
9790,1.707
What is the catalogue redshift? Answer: 0.356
